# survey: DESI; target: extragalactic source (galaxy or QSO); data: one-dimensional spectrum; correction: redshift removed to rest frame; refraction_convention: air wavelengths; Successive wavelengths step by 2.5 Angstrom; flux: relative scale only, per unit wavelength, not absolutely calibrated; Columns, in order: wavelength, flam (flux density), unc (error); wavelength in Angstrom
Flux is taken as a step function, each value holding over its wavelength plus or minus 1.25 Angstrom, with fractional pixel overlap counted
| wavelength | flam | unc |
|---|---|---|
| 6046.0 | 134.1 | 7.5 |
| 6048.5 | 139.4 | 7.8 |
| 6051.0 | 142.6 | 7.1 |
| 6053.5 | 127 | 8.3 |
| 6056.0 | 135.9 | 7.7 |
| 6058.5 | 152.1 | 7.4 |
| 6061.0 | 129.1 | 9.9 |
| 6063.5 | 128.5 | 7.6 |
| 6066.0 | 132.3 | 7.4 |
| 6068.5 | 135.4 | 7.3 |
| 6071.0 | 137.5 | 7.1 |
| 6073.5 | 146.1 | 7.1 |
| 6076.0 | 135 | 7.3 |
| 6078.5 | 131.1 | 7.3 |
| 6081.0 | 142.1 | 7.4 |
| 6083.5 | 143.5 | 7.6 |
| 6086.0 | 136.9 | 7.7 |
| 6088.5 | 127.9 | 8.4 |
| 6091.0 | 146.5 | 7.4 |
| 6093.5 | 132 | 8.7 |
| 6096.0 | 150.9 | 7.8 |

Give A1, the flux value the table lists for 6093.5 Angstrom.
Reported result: 132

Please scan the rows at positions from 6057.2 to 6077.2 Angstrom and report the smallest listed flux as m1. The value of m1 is 128.5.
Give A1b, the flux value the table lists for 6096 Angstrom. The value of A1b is 150.9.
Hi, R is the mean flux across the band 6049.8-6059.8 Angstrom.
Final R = 139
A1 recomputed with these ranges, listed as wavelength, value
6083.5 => 143.5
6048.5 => 139.4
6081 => 142.1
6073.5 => 146.1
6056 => 135.9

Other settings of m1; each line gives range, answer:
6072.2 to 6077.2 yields 135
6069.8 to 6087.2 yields 131.1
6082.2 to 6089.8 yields 127.9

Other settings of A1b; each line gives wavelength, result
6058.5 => 152.1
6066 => 132.3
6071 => 137.5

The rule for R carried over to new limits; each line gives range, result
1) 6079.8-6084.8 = 143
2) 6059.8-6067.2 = 130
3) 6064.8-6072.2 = 135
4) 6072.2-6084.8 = 140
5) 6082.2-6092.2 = 139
